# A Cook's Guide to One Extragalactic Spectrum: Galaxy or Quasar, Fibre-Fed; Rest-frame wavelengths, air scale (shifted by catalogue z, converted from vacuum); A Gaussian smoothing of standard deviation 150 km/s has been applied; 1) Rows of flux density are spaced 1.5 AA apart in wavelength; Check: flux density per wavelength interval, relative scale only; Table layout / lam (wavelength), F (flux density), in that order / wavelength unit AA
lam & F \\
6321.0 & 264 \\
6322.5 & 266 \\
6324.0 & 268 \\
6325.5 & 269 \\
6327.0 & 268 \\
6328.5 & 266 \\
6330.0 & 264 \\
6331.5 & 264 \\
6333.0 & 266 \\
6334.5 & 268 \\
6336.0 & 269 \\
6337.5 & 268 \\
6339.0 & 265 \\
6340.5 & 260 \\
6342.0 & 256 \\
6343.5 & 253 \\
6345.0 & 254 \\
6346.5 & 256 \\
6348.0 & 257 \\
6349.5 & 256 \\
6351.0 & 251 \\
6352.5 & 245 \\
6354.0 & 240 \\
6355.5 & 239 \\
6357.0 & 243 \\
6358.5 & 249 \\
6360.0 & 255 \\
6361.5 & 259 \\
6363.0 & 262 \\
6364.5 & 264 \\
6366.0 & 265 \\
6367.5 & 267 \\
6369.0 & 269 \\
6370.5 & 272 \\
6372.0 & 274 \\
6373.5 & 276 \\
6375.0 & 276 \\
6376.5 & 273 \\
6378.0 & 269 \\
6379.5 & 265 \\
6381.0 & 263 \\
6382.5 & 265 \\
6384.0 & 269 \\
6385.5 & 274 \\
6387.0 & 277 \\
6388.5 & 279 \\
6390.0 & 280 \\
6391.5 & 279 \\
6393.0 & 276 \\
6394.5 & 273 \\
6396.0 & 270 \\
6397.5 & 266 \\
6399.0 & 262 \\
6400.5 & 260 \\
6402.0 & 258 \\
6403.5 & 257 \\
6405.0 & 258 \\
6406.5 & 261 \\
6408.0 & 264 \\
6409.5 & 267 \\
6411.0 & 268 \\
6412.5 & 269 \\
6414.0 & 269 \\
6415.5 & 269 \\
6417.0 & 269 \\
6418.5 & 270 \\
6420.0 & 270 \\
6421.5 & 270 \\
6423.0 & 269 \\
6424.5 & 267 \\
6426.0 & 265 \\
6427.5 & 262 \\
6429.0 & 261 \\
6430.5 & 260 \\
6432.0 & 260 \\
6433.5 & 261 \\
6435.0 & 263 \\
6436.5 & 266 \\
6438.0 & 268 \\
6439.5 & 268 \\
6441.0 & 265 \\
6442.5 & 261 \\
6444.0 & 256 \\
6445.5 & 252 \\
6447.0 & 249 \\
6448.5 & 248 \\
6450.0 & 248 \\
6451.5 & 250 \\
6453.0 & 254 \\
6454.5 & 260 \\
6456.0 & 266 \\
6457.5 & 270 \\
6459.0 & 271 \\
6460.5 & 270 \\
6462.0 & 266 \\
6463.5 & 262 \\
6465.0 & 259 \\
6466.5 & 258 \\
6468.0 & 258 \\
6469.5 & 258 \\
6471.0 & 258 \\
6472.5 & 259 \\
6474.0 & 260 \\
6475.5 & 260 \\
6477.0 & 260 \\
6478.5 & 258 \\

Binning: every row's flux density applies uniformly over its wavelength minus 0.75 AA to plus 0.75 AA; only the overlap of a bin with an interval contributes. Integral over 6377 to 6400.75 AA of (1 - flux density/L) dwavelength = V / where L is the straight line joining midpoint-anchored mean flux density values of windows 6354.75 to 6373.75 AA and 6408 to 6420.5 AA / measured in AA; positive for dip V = -0.5 AA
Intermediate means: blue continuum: 261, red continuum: 269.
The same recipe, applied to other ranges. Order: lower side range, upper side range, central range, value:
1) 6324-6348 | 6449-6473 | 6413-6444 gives -0.52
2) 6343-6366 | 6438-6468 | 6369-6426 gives -2.95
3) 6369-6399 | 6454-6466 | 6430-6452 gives 0.72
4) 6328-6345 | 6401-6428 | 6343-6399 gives 0.09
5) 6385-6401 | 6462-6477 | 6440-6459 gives 0.40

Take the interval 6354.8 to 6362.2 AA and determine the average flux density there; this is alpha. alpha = 249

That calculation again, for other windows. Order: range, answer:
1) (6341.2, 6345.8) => 254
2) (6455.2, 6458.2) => 268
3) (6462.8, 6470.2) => 259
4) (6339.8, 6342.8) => 258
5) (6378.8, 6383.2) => 264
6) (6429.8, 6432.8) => 260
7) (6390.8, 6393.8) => 277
